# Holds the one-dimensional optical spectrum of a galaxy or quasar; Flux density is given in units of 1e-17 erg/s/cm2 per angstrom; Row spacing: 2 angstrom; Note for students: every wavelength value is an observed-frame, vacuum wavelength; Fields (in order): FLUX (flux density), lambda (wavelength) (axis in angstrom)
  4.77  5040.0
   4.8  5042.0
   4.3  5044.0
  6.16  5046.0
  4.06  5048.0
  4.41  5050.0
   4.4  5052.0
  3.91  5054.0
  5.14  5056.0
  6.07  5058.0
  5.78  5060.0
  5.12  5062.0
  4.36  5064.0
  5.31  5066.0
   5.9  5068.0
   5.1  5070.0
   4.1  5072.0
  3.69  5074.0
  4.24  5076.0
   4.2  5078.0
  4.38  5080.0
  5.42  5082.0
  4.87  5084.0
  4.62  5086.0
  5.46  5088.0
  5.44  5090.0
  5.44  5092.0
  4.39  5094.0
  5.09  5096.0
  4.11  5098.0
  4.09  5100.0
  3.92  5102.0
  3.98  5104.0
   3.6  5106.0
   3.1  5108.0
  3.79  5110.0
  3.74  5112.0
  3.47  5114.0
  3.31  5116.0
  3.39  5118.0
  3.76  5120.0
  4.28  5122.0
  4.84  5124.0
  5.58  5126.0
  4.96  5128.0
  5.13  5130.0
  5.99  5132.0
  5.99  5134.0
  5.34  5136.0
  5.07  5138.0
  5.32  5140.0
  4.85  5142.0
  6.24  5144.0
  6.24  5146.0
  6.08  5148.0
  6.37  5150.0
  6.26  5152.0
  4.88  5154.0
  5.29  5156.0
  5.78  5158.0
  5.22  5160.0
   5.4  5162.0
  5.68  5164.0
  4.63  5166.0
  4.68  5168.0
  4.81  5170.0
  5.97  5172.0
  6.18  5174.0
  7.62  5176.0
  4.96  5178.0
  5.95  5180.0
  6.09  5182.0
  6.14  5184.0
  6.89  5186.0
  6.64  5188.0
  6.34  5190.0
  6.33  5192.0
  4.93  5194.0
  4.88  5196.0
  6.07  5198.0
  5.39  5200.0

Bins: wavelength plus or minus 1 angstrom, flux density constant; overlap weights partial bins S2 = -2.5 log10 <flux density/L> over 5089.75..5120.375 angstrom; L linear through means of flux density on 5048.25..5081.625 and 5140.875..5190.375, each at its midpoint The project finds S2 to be 0.27 mag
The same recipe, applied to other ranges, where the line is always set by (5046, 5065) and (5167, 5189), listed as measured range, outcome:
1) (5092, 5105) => 0.206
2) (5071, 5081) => 0.224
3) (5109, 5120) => 0.455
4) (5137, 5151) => -0.010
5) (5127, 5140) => 0.036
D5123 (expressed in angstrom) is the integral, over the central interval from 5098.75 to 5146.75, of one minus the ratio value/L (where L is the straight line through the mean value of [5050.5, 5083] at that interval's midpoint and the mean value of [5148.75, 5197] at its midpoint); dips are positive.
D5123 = 6.8 angstrom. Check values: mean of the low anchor 4.81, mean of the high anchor 5.75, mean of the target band 4.57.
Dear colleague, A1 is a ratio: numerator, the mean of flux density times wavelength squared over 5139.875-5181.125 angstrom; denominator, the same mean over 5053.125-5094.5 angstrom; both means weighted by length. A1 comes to 1.19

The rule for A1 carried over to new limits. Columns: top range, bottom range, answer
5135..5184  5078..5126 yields 1.34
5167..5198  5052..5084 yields 1.28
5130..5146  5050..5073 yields 1.15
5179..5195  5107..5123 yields 1.76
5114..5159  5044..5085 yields 1.11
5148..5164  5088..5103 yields 1.23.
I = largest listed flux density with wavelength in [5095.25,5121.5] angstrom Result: 5.09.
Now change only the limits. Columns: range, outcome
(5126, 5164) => 6.37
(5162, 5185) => 7.62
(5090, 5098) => 5.44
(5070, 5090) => 5.46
